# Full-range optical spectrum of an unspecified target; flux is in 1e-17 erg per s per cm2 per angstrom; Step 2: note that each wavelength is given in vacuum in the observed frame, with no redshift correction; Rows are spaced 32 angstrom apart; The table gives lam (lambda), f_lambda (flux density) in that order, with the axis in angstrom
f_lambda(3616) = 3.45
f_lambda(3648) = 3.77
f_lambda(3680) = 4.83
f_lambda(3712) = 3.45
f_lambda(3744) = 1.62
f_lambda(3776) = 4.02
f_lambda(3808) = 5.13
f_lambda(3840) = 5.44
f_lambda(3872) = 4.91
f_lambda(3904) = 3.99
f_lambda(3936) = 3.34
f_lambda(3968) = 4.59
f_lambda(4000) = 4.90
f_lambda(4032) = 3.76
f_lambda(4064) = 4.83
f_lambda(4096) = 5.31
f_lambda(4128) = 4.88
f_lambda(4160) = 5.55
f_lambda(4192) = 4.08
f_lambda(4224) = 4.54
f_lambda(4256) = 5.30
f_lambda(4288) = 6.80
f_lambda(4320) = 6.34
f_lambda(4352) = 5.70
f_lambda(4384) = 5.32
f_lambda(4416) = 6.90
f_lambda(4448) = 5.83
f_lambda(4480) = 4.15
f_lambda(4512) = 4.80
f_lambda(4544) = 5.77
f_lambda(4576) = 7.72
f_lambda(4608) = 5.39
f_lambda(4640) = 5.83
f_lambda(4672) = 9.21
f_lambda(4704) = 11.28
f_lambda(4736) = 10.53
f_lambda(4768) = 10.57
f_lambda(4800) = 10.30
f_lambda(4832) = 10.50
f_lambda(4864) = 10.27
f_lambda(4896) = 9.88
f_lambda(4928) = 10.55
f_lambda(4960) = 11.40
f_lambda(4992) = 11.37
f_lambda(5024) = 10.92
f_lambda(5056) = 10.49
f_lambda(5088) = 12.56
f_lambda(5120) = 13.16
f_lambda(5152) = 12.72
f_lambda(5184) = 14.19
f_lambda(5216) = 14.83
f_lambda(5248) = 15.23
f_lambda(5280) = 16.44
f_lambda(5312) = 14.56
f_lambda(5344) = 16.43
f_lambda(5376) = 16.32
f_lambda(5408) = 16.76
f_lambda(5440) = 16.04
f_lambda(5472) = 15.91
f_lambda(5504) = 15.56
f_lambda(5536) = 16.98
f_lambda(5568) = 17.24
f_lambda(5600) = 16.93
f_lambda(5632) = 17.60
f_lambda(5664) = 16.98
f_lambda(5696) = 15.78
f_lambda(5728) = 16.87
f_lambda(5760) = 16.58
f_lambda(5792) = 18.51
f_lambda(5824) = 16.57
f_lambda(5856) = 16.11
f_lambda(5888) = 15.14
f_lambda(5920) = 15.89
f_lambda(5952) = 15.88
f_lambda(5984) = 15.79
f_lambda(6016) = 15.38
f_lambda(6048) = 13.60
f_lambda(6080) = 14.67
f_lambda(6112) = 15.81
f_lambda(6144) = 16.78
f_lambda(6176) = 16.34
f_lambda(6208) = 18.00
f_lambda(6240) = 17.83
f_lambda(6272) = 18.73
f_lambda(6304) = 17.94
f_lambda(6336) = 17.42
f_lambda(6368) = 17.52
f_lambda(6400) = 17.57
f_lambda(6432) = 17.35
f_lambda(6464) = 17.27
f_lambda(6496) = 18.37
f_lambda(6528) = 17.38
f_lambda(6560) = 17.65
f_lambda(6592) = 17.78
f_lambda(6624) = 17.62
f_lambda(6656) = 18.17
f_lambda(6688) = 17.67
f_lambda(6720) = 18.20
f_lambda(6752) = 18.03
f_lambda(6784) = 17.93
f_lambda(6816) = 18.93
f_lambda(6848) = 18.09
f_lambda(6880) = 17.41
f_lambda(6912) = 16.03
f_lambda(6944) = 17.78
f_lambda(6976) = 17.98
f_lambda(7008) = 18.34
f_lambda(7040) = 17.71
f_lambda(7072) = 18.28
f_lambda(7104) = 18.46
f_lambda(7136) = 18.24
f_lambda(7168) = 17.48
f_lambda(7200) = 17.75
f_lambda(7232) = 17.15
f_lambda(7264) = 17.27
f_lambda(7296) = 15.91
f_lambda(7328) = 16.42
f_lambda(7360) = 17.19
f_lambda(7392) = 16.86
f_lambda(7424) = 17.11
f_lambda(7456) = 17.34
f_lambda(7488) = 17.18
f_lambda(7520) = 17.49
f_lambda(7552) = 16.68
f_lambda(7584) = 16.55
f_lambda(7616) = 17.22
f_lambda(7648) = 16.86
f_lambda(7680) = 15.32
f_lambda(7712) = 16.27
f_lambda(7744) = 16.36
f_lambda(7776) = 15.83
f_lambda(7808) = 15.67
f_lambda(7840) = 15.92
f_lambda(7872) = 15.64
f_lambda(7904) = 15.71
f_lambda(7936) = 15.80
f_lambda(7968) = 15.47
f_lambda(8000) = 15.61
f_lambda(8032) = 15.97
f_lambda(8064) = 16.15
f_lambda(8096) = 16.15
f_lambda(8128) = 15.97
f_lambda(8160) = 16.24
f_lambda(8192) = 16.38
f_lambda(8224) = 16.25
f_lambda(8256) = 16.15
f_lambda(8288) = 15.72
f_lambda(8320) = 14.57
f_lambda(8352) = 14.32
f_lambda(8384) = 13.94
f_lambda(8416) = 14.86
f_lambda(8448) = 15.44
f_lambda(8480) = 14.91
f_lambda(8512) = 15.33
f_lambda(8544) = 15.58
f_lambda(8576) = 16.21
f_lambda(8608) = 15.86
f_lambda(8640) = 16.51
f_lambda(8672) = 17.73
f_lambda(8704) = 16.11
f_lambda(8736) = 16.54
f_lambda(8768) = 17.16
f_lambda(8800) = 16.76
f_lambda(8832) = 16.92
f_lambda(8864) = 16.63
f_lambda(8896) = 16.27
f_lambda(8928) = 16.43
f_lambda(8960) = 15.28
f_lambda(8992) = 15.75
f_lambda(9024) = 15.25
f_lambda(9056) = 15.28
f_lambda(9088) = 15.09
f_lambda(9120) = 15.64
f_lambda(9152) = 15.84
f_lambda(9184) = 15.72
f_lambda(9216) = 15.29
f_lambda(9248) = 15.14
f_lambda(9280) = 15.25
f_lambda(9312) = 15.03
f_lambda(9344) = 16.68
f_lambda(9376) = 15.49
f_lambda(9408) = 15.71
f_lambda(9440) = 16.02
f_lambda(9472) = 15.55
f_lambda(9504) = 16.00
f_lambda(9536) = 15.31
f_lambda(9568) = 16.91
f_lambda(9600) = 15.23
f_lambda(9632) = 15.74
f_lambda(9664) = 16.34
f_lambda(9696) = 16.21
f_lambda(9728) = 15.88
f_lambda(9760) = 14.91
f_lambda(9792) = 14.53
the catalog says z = 0.171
